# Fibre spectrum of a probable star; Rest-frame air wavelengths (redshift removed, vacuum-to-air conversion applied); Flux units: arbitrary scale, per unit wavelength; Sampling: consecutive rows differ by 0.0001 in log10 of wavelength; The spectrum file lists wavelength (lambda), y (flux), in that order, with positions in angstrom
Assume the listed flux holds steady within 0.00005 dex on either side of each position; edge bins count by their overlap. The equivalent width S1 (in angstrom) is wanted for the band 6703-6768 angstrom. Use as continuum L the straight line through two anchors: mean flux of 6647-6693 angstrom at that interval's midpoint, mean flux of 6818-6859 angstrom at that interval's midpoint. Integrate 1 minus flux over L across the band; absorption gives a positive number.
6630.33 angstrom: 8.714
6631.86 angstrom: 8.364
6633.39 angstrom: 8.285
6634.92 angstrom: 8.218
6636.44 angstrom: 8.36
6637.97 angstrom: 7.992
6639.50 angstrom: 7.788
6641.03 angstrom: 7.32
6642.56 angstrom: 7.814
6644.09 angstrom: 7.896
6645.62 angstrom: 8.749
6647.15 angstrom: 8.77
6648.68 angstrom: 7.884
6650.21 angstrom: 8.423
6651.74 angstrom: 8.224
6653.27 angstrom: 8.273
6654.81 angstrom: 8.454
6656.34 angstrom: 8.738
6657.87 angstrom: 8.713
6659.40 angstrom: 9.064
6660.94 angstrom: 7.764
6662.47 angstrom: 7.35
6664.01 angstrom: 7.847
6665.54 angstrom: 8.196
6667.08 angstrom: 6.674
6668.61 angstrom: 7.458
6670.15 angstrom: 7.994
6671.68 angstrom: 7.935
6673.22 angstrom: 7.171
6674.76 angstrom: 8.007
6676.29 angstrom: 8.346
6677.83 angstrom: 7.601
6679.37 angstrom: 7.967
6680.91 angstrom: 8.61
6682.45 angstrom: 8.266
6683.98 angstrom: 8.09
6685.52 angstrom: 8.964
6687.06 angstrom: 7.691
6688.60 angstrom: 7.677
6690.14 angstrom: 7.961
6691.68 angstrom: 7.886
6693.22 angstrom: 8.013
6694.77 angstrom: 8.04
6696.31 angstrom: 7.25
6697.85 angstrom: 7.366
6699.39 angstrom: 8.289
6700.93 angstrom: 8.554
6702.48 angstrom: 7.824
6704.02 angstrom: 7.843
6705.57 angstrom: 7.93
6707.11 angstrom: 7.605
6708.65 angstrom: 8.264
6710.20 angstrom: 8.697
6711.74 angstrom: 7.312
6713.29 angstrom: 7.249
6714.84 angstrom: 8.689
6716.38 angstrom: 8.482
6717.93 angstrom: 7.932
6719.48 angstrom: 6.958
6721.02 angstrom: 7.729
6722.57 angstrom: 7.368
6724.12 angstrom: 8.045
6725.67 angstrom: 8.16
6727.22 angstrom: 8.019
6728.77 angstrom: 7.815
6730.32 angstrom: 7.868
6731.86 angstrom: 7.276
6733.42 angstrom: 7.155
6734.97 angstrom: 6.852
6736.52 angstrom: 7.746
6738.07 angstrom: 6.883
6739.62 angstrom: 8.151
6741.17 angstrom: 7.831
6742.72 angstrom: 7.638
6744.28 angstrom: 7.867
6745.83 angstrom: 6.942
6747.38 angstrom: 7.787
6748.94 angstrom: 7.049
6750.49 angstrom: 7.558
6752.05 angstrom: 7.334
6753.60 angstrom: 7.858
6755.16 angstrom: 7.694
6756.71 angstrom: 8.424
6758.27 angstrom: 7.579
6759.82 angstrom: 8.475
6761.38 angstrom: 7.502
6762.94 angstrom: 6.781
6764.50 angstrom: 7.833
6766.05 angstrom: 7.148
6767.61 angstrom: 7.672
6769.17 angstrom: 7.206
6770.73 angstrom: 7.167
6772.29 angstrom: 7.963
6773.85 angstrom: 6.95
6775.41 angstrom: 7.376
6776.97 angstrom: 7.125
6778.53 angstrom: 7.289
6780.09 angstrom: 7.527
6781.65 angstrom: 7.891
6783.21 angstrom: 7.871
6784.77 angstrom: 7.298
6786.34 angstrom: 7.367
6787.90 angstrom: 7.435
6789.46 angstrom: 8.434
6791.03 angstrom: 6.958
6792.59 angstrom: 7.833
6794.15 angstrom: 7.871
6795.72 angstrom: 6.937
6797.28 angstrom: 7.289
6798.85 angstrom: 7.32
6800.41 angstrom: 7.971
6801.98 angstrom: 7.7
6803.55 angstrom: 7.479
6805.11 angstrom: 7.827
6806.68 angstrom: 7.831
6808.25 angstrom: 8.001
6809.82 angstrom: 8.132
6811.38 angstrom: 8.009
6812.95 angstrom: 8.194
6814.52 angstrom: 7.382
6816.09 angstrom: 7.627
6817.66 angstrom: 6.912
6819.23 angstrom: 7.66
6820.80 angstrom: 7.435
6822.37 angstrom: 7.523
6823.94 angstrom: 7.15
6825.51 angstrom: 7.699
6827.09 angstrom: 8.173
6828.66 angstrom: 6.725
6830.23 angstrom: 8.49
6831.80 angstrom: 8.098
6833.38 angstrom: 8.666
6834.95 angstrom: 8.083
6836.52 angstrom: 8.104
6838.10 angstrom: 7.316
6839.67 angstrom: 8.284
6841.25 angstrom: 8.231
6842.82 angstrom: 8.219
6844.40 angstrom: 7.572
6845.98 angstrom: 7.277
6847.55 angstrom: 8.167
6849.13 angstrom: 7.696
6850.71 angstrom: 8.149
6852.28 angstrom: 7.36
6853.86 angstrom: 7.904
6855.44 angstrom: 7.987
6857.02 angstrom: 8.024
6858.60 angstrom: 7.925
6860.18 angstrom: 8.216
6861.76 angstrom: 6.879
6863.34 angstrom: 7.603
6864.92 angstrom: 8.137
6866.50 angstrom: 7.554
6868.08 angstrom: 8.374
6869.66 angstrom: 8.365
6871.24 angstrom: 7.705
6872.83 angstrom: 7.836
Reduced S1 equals 2.28 angstrom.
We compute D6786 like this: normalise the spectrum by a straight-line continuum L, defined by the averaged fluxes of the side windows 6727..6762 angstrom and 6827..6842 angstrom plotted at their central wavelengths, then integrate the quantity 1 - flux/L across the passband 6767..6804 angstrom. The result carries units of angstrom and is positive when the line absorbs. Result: 1.42 angstrom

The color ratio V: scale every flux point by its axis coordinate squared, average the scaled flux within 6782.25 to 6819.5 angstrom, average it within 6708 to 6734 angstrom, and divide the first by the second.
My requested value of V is 1.00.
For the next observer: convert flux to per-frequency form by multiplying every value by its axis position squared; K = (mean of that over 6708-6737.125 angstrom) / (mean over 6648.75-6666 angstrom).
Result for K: 1.0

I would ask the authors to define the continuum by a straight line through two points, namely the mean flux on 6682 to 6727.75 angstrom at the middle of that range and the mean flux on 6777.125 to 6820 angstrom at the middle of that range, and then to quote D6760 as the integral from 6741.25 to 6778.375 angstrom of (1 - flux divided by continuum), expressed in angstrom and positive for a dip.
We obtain 1.1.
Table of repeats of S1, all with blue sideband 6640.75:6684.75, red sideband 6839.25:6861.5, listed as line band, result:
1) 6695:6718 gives 0.2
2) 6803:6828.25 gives 0.8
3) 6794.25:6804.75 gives 0.6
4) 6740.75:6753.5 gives 0.8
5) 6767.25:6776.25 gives 0.7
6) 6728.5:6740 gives 0.8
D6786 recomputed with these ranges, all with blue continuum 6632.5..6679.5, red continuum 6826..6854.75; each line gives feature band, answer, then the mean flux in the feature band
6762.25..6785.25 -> 1.6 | 7.41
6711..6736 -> 1.0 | 7.68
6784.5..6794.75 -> 0.4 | 7.61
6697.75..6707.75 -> 0.1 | 7.96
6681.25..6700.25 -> 0.1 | 7.98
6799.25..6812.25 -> 0.1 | 7.86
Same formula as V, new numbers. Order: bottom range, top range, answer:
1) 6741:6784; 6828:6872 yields 1.07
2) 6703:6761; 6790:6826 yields 1.01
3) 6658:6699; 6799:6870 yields 1.04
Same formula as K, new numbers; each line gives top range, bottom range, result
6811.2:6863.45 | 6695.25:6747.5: 1.04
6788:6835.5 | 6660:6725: 1.01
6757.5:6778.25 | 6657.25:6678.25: 0.97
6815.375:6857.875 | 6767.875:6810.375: 1.05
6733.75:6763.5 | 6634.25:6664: 0.95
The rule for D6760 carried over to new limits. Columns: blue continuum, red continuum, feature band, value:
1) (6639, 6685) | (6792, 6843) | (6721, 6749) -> 1.12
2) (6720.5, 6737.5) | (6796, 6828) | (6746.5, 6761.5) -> -0.19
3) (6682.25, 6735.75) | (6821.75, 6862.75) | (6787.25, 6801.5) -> 0.51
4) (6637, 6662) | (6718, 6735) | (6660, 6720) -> 0.03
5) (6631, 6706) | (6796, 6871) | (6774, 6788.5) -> 0.79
